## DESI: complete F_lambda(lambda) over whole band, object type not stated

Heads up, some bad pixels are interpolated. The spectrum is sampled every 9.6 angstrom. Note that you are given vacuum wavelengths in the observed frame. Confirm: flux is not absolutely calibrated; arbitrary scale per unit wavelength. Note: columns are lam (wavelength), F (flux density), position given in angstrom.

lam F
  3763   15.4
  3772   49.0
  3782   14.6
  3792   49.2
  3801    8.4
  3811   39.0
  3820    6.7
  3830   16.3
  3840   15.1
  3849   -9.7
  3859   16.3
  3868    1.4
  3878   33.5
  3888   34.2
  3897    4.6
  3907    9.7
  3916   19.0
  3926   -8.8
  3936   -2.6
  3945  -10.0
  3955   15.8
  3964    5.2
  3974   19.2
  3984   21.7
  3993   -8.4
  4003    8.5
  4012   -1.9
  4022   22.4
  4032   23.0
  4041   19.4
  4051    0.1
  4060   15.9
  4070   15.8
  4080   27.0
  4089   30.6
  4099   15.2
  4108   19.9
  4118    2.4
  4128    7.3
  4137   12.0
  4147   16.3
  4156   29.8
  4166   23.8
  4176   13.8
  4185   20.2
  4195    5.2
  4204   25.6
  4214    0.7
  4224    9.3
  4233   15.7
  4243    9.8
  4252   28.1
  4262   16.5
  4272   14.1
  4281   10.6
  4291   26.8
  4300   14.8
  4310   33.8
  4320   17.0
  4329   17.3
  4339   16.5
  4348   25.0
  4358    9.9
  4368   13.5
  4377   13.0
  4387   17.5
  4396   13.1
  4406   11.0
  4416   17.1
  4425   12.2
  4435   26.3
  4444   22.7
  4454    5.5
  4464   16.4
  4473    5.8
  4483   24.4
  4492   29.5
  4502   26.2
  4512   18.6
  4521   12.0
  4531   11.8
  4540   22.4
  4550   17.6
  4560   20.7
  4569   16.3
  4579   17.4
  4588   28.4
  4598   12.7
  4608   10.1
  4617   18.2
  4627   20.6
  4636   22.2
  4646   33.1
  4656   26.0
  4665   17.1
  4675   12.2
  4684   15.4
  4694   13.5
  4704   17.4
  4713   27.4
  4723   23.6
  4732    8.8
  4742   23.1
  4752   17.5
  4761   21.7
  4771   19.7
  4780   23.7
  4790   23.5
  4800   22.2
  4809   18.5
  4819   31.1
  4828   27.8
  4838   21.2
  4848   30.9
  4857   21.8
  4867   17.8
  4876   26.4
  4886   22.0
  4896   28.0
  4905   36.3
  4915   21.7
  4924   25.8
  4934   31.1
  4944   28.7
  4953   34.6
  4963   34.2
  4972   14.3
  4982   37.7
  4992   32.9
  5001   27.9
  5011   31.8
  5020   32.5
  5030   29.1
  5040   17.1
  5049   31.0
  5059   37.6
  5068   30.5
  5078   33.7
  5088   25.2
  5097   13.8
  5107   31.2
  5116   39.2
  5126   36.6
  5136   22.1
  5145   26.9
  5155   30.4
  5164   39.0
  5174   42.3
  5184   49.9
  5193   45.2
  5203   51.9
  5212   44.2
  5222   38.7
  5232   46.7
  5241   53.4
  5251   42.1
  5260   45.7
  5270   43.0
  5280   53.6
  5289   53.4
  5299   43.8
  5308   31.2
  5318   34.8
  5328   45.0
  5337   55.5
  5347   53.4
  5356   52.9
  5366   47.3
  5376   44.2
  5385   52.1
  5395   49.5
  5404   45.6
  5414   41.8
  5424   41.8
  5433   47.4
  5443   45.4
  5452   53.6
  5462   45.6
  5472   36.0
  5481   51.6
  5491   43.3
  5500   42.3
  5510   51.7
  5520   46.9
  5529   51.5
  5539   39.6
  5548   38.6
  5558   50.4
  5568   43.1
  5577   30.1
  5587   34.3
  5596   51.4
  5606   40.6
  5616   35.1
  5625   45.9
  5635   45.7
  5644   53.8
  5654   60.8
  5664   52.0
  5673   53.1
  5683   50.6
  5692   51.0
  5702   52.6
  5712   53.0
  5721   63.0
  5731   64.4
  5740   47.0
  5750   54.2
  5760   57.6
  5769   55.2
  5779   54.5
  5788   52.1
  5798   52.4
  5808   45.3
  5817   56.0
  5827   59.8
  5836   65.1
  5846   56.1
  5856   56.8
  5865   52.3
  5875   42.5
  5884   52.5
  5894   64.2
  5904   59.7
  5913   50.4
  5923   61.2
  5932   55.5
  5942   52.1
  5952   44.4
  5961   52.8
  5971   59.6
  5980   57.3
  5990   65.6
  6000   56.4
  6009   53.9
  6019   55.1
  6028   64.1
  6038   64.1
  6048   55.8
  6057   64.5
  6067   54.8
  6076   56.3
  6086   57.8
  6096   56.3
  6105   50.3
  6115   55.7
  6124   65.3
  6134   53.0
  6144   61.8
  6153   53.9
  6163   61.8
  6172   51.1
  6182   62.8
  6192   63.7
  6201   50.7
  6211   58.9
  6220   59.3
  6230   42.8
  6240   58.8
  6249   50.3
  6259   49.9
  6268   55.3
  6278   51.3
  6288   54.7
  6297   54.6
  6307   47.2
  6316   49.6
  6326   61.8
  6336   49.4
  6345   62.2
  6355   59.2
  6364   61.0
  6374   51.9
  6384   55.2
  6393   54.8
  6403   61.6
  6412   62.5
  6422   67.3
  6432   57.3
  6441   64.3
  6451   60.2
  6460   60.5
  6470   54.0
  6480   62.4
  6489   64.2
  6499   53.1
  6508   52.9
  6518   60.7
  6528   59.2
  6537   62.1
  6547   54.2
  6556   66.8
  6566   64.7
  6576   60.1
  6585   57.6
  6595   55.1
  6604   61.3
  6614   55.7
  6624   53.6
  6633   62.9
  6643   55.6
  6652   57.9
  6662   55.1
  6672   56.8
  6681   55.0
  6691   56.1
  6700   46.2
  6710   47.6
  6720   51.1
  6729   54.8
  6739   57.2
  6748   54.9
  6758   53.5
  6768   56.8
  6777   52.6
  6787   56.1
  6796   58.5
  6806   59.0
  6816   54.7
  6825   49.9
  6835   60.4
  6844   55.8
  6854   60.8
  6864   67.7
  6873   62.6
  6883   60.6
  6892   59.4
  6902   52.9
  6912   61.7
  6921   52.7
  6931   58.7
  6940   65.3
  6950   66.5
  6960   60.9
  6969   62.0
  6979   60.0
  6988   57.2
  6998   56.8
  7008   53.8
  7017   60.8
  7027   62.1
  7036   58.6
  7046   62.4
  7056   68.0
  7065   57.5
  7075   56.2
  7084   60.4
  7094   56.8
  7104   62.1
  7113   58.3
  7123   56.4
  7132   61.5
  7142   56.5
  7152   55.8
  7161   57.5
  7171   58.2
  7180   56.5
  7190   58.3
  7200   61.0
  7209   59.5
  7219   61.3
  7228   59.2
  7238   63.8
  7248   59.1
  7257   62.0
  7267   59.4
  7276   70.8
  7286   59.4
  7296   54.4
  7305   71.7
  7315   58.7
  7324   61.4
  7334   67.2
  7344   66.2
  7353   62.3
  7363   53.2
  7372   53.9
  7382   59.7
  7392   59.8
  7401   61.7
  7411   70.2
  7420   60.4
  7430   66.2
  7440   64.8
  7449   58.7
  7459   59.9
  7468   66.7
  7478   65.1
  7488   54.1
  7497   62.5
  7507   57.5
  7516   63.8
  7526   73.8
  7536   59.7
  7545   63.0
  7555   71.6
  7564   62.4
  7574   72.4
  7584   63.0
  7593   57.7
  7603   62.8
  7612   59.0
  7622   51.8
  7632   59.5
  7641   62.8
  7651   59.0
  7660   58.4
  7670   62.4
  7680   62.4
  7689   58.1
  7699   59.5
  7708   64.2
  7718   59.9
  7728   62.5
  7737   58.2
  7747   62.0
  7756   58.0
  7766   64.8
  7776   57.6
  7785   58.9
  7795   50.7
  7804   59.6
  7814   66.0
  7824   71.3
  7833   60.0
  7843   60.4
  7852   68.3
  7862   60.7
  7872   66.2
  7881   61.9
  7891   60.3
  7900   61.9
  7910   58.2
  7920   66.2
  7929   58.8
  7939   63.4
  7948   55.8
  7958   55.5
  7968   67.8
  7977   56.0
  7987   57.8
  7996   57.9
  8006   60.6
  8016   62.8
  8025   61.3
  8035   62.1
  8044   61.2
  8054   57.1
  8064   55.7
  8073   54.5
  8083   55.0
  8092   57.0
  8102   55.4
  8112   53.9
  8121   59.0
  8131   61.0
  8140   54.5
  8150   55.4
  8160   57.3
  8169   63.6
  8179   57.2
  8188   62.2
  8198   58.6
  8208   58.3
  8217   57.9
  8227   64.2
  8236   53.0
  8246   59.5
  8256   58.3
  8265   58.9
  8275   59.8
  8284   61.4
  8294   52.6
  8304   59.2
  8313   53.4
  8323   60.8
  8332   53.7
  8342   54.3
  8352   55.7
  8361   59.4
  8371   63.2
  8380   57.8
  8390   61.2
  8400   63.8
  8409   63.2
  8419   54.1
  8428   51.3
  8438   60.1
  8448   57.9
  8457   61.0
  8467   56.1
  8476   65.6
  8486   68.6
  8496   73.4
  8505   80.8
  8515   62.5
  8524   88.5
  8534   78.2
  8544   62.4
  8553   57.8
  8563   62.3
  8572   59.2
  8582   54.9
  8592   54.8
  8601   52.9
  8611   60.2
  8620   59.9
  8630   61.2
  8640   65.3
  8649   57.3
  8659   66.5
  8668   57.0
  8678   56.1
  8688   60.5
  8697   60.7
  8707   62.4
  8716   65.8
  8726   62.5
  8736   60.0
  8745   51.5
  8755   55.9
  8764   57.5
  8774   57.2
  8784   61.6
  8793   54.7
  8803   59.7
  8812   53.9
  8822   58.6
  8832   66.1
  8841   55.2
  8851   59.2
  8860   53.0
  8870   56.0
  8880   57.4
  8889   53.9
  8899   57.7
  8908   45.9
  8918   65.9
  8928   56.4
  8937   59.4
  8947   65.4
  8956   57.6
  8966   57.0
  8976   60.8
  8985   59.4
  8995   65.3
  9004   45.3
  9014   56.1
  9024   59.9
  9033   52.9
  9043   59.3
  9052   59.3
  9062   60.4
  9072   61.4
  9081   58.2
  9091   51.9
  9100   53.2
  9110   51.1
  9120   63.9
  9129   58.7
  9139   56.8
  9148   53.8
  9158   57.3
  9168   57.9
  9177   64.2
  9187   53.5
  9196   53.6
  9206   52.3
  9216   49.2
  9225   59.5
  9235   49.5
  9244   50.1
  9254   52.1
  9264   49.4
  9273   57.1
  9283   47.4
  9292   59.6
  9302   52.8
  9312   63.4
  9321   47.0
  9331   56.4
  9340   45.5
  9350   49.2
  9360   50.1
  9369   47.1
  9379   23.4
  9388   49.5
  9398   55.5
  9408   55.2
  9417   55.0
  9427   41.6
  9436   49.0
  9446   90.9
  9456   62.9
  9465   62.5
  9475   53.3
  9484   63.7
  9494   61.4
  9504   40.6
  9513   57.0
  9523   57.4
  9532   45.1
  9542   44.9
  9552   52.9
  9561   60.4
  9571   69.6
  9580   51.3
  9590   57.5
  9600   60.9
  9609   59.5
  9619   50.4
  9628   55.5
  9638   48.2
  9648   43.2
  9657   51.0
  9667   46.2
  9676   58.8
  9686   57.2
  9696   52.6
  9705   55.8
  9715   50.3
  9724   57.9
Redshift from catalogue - 0.30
